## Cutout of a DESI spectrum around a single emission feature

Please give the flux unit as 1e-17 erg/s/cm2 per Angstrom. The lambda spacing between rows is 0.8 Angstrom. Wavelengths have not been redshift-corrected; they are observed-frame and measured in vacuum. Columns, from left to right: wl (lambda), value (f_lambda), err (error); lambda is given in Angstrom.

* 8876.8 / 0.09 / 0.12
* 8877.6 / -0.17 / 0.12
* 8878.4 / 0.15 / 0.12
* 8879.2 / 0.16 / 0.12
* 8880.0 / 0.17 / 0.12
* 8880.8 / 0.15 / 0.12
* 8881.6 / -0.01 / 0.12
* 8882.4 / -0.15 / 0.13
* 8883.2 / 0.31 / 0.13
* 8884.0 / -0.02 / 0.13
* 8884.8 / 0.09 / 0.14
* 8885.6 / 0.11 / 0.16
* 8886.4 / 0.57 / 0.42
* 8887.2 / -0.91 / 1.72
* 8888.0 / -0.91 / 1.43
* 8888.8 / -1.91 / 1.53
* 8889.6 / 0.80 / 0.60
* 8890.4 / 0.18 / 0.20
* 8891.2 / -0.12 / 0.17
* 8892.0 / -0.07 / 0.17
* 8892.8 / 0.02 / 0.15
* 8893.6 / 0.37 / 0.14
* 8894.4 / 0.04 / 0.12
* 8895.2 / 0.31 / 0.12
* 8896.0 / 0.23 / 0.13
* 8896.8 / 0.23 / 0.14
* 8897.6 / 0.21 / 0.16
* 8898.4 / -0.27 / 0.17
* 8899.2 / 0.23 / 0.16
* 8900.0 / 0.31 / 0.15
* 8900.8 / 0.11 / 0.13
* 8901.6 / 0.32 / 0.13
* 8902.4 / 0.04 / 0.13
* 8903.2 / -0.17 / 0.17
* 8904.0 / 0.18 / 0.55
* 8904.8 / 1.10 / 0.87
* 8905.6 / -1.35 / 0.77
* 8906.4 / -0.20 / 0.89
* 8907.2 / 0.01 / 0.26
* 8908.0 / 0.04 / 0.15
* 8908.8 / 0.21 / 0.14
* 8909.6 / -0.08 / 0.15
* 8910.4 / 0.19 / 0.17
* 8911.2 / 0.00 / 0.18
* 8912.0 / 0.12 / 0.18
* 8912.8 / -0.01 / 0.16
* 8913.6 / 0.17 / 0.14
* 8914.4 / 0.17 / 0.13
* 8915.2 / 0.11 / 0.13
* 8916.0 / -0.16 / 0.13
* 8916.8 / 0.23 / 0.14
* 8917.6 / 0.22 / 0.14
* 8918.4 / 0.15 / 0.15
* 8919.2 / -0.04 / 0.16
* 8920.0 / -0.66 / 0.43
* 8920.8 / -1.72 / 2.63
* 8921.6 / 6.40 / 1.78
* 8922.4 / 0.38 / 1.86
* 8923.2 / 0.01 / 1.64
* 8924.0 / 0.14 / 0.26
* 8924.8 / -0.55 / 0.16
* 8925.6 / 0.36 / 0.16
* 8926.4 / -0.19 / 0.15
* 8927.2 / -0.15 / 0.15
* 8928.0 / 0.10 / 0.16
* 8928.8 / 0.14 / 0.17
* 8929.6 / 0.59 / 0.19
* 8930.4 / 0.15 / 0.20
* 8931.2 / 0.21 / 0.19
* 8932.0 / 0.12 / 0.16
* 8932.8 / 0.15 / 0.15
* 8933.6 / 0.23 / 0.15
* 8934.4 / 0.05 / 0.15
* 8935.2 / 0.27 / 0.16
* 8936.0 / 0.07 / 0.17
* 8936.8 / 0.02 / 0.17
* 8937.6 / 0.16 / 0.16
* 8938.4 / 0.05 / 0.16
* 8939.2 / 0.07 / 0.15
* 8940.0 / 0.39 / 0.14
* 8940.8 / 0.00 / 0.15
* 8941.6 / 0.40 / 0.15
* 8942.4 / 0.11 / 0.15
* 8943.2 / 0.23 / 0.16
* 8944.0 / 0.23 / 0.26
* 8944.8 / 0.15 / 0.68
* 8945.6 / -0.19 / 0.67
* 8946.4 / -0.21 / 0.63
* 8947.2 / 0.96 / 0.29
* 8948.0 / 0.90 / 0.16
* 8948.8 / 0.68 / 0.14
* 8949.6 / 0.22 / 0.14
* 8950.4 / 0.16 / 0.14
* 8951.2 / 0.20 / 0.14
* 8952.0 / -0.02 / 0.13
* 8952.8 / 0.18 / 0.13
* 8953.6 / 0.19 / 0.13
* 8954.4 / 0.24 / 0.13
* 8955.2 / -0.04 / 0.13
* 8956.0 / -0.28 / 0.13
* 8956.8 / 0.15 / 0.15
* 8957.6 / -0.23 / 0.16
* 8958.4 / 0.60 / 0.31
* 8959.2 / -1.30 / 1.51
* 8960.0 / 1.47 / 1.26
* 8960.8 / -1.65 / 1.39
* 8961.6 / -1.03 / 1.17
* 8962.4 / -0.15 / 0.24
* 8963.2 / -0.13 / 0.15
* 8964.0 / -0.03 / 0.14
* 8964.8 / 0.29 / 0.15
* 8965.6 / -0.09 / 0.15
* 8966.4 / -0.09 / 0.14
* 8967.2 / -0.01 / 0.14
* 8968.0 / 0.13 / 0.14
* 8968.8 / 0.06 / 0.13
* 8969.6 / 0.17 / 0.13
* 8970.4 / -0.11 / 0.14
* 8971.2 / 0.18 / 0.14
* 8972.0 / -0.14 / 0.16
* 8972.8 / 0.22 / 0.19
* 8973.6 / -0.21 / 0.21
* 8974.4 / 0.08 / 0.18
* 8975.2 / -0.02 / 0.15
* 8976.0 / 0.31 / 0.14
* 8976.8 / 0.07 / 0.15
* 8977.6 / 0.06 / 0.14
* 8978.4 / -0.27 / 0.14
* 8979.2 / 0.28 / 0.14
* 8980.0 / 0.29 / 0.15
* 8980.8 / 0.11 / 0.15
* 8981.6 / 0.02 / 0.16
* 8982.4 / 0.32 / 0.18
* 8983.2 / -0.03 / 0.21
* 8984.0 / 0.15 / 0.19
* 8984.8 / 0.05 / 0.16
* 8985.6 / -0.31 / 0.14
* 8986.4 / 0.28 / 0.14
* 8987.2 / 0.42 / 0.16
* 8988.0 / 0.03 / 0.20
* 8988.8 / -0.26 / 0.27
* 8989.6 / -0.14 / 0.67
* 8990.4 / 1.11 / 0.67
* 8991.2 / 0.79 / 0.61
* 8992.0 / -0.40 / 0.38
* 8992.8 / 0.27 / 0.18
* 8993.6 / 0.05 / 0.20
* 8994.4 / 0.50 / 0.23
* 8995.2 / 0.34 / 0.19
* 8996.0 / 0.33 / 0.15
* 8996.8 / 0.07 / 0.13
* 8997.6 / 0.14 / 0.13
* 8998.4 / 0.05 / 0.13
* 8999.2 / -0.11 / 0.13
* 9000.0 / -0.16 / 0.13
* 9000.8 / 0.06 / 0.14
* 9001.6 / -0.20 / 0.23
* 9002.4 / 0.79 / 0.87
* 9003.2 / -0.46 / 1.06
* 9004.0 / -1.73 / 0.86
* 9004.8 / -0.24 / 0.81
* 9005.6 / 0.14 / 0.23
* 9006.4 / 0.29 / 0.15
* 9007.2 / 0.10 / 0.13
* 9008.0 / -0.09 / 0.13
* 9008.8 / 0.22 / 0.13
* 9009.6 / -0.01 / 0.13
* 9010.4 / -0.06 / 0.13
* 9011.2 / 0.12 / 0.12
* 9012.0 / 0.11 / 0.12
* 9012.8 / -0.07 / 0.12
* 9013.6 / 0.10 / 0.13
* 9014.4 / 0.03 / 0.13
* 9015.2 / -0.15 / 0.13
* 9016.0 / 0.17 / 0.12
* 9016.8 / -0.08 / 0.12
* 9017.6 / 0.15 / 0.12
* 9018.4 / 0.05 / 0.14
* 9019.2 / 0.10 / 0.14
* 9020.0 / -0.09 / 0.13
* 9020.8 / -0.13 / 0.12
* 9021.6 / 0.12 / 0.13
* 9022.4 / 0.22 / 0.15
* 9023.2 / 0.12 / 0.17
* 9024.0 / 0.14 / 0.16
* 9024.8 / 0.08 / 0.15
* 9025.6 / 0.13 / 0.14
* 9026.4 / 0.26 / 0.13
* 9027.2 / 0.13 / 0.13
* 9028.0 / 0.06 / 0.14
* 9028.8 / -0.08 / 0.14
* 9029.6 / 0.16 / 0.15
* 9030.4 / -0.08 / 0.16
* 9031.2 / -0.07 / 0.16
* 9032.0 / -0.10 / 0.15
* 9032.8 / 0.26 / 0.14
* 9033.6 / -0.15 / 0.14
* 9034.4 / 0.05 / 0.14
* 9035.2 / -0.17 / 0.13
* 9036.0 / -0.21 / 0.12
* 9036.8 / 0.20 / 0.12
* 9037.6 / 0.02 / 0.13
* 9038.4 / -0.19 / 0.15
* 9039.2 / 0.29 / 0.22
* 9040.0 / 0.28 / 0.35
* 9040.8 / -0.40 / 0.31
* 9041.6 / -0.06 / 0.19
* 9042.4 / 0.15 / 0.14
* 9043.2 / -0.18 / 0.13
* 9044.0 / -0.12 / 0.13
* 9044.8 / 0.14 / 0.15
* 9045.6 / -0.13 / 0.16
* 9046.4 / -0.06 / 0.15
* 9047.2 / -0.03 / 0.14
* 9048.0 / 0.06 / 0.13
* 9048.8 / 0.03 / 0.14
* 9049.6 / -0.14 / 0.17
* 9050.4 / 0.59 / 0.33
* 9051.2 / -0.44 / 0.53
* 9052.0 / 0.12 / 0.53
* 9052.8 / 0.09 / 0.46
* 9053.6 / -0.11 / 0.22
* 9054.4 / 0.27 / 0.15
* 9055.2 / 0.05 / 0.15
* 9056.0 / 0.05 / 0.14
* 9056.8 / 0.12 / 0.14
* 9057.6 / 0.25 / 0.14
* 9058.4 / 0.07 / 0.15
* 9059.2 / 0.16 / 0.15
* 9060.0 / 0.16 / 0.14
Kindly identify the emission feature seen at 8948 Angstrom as H-beta 4861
